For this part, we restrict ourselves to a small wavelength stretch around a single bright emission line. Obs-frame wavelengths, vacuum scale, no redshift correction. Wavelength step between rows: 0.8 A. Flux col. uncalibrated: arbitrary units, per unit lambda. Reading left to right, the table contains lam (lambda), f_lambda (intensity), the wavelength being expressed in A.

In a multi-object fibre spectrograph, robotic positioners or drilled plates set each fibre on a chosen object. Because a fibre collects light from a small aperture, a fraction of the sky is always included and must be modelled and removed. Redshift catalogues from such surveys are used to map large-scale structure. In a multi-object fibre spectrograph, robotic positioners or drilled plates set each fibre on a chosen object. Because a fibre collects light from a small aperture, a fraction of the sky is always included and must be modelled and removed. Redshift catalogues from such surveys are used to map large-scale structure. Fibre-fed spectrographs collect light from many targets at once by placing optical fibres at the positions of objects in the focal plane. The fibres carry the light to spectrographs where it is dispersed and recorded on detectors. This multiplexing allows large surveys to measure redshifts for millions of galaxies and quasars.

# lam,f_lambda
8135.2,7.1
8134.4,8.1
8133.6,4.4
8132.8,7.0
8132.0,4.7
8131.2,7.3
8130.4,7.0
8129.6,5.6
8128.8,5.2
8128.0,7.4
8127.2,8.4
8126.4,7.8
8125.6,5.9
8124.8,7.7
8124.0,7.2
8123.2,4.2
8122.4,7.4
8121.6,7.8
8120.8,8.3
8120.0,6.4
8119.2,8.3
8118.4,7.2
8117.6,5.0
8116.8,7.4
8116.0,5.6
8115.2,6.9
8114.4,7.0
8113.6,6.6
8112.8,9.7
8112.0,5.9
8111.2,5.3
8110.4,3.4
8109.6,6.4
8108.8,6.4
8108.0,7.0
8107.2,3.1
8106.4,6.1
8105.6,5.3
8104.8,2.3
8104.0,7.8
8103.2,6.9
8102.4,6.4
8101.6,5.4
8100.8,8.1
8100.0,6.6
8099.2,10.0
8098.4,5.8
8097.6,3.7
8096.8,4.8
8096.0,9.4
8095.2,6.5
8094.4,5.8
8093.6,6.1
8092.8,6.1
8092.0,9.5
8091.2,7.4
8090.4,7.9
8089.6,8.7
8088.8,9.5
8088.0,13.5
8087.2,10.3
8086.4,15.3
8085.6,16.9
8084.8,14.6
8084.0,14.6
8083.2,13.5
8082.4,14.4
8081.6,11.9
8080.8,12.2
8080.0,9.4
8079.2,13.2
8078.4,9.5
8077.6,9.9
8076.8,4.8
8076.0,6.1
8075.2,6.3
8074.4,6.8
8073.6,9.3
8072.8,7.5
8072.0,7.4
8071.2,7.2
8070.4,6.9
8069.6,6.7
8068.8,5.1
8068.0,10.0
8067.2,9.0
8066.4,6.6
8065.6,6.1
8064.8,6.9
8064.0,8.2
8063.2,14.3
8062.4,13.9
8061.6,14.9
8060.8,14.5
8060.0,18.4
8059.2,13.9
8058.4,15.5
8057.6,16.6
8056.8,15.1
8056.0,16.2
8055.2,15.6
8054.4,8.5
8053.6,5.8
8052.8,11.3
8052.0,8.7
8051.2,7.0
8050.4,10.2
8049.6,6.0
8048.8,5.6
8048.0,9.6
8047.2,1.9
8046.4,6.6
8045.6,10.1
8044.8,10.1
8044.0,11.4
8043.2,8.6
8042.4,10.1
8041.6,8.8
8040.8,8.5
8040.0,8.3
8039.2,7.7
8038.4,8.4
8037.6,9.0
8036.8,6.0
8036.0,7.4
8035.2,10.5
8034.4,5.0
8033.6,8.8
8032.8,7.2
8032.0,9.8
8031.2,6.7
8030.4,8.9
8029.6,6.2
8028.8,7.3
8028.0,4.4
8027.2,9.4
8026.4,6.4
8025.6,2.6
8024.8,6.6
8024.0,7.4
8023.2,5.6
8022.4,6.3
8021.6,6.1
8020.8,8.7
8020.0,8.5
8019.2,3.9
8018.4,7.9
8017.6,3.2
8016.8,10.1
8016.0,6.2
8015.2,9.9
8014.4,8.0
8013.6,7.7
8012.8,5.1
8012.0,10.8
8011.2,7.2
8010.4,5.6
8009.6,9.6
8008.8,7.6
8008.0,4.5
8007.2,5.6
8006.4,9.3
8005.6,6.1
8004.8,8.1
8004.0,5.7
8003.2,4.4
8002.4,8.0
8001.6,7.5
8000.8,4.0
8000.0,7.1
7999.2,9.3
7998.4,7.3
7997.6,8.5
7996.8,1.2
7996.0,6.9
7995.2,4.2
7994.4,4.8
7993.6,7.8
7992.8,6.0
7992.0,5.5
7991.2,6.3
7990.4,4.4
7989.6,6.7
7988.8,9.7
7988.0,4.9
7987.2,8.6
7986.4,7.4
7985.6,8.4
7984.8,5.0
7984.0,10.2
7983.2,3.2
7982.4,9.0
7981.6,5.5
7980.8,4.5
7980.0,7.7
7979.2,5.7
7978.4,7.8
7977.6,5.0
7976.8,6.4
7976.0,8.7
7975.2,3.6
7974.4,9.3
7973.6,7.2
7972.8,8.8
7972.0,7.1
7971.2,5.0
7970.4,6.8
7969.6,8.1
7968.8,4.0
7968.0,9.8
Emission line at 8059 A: Halpha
